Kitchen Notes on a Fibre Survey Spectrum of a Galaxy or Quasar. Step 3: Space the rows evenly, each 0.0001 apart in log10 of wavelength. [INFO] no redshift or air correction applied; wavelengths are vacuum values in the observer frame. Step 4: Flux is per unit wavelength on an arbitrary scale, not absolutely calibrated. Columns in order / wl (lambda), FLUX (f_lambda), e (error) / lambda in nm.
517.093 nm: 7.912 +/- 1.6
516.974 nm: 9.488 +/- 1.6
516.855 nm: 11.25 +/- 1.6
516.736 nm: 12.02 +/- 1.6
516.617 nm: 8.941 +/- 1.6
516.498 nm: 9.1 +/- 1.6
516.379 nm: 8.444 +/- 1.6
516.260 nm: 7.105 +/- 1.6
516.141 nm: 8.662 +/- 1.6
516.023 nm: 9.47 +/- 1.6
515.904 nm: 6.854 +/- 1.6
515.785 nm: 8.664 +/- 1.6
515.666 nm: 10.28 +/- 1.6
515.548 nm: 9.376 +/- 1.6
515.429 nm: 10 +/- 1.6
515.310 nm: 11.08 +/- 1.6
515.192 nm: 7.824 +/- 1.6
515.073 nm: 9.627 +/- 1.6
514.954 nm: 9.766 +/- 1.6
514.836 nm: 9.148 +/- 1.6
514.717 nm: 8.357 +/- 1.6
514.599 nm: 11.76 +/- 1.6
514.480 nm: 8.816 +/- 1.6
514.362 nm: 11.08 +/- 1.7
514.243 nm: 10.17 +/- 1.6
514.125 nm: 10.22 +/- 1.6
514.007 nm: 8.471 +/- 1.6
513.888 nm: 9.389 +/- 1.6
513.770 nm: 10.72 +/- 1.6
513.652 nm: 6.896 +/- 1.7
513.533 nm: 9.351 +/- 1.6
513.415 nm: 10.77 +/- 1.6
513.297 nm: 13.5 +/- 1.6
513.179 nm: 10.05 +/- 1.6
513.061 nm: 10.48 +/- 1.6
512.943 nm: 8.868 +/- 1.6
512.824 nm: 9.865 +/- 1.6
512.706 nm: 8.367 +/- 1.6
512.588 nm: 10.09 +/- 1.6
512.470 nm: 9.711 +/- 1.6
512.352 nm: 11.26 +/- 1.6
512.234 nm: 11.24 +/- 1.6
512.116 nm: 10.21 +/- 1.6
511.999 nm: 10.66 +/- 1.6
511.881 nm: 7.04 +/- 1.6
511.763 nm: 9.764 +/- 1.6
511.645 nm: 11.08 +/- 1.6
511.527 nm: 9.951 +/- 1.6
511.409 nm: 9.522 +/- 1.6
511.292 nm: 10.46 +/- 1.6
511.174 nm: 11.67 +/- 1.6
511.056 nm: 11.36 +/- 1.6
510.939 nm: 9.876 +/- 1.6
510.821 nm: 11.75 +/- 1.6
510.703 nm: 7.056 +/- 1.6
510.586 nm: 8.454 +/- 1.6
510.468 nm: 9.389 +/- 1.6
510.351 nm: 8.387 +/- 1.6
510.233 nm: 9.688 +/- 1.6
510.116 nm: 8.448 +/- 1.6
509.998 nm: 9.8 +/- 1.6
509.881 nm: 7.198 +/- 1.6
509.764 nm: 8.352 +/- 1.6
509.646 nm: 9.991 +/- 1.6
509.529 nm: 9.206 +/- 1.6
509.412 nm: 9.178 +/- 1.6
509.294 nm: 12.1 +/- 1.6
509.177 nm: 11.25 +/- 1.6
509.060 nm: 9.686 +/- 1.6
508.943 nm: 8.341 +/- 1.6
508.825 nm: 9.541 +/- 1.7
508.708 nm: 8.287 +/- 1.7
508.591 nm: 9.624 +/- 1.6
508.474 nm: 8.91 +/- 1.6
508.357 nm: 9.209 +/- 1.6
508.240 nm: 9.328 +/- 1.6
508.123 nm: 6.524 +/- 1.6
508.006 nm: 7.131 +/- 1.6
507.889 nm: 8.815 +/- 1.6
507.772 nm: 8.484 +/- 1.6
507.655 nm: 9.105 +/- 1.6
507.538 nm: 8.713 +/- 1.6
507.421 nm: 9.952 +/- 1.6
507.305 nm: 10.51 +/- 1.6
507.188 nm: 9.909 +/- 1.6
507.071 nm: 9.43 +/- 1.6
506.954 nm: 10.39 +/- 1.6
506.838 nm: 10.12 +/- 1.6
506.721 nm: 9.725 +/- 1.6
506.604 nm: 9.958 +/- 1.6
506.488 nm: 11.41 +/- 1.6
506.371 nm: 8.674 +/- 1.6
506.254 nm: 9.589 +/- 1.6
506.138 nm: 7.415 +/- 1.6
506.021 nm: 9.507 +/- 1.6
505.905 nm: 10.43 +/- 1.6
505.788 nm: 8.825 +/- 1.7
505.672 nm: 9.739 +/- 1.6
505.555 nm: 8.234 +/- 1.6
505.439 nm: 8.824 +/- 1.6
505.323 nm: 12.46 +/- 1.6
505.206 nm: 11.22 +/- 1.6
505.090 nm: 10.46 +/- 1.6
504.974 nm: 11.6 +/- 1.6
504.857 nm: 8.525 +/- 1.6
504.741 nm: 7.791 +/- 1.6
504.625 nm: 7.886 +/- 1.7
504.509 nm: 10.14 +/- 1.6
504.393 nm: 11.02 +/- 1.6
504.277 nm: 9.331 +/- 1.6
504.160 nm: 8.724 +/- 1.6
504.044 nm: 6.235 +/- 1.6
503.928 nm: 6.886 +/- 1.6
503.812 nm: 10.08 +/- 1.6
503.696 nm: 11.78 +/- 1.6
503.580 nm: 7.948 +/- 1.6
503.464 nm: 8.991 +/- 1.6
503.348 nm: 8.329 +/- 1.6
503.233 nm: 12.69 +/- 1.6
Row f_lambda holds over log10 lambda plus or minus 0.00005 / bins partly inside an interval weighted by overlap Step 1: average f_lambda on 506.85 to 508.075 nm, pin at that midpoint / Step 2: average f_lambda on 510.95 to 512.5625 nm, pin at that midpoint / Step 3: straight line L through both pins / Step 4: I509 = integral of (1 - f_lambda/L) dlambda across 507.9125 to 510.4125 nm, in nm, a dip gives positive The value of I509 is 0.16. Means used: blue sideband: 9.26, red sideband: 10.3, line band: 9.05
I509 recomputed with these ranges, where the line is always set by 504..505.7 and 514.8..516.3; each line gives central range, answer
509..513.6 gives -0.31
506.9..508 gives 0.00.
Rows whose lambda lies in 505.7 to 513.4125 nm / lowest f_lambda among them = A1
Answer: 6.524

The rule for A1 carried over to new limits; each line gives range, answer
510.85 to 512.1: 7.04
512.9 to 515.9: 6.896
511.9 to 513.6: 8.367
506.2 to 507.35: 8.674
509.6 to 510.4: 7.198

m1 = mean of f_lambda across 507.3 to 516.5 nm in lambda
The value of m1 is 9.48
